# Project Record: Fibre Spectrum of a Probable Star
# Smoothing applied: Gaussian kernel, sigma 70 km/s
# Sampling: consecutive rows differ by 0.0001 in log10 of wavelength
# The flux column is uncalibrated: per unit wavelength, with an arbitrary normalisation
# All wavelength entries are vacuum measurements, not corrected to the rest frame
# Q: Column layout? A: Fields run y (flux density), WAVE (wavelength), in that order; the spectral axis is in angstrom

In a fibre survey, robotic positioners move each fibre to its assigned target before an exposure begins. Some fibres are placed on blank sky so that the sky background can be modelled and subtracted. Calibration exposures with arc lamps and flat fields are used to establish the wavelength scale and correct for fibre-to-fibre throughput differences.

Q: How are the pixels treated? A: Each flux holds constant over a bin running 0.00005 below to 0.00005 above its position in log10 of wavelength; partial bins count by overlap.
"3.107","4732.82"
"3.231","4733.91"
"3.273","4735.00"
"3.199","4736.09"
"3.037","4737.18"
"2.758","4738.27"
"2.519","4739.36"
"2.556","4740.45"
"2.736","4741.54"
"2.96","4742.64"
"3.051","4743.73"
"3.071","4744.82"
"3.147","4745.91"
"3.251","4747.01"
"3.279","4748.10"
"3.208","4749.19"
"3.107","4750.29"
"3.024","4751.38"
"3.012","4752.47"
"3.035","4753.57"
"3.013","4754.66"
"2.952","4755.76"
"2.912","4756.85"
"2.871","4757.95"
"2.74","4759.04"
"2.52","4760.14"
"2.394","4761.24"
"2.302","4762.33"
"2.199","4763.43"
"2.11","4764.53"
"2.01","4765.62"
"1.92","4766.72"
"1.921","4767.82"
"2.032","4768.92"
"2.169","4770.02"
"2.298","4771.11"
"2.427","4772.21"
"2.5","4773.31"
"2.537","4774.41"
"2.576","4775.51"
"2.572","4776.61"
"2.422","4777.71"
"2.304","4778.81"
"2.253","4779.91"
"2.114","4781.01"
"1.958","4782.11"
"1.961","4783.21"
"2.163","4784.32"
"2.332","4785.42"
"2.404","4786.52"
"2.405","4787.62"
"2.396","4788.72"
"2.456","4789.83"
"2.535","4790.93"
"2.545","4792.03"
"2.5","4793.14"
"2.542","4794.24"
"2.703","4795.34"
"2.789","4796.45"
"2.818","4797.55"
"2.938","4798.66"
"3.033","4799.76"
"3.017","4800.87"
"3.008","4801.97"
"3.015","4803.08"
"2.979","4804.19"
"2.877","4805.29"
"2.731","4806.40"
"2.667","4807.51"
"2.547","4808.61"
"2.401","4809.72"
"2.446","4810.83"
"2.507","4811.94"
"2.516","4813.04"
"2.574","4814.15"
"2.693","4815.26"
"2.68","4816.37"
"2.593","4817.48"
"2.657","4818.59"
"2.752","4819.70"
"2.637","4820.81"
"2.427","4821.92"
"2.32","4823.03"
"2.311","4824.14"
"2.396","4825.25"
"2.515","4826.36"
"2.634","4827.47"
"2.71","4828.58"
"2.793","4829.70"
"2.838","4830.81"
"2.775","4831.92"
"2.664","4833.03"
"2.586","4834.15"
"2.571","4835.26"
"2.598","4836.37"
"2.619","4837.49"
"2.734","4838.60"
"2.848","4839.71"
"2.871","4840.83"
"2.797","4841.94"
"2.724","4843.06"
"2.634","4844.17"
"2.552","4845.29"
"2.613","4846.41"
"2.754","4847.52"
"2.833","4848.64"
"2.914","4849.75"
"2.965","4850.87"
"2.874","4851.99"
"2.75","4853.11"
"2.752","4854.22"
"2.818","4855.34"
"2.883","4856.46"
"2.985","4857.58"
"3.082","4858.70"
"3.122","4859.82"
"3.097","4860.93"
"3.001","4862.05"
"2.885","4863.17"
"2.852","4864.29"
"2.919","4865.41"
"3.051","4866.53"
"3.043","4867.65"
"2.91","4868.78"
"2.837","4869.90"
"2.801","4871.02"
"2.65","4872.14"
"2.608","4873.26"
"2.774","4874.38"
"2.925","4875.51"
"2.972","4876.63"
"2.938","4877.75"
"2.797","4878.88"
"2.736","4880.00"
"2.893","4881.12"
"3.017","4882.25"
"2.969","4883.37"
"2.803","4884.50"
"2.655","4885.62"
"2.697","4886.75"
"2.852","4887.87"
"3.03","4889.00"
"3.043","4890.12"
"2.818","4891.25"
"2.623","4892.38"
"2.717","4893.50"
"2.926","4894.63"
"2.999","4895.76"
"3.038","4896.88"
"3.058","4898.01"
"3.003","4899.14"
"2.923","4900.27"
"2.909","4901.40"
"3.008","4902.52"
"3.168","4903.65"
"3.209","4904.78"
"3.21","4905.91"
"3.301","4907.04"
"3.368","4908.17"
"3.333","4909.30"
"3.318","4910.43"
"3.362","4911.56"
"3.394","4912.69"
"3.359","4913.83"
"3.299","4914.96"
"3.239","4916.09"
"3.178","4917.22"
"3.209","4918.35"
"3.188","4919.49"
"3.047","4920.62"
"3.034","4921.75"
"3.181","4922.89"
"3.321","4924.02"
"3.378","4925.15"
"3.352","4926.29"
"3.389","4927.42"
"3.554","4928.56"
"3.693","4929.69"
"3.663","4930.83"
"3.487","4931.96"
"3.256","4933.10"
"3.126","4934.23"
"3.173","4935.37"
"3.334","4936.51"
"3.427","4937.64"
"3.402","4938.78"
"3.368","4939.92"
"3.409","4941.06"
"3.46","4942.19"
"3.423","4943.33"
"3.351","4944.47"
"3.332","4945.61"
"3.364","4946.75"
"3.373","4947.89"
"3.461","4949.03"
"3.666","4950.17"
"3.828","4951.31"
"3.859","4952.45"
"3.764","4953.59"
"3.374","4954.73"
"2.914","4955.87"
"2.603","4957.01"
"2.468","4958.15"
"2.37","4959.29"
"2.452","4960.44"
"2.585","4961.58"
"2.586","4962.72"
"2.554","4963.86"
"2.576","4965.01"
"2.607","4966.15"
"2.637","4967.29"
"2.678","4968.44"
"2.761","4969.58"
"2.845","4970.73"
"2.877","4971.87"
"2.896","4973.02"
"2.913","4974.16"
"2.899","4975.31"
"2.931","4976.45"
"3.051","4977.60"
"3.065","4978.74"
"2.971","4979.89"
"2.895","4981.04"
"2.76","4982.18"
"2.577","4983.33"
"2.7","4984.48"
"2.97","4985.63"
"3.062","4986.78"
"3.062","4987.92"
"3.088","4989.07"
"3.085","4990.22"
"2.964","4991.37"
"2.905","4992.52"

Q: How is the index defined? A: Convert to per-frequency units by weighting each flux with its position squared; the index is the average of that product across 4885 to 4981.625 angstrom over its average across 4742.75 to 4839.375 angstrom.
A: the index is 1.27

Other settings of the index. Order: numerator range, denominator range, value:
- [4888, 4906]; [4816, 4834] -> 1.18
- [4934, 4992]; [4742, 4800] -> 1.28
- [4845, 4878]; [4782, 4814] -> 1.13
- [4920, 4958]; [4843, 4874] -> 1.22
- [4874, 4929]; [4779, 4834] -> 1.24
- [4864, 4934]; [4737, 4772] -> 1.22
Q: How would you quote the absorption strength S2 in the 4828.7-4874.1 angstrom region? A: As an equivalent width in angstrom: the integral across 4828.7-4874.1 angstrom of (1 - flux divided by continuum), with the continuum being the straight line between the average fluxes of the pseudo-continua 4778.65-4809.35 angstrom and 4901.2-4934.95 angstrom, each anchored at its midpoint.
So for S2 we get 1.4 angstrom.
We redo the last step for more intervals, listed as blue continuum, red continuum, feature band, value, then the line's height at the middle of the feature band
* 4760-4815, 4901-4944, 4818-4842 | 0.9 angstrom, 2.73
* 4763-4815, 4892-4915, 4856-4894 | 1.0 angstrom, 2.96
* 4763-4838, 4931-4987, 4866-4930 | -4.6 angstrom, 2.85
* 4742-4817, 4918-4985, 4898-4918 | -1.5 angstrom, 2.98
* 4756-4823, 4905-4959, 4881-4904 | 1.4 angstrom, 3.1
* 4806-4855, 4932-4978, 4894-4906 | -0.6 angstrom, 2.89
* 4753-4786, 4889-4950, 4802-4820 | -0.4 angstrom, 2.62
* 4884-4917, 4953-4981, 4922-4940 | -2.6 angstrom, 2.95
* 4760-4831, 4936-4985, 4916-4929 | -1.5 angstrom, 2.91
